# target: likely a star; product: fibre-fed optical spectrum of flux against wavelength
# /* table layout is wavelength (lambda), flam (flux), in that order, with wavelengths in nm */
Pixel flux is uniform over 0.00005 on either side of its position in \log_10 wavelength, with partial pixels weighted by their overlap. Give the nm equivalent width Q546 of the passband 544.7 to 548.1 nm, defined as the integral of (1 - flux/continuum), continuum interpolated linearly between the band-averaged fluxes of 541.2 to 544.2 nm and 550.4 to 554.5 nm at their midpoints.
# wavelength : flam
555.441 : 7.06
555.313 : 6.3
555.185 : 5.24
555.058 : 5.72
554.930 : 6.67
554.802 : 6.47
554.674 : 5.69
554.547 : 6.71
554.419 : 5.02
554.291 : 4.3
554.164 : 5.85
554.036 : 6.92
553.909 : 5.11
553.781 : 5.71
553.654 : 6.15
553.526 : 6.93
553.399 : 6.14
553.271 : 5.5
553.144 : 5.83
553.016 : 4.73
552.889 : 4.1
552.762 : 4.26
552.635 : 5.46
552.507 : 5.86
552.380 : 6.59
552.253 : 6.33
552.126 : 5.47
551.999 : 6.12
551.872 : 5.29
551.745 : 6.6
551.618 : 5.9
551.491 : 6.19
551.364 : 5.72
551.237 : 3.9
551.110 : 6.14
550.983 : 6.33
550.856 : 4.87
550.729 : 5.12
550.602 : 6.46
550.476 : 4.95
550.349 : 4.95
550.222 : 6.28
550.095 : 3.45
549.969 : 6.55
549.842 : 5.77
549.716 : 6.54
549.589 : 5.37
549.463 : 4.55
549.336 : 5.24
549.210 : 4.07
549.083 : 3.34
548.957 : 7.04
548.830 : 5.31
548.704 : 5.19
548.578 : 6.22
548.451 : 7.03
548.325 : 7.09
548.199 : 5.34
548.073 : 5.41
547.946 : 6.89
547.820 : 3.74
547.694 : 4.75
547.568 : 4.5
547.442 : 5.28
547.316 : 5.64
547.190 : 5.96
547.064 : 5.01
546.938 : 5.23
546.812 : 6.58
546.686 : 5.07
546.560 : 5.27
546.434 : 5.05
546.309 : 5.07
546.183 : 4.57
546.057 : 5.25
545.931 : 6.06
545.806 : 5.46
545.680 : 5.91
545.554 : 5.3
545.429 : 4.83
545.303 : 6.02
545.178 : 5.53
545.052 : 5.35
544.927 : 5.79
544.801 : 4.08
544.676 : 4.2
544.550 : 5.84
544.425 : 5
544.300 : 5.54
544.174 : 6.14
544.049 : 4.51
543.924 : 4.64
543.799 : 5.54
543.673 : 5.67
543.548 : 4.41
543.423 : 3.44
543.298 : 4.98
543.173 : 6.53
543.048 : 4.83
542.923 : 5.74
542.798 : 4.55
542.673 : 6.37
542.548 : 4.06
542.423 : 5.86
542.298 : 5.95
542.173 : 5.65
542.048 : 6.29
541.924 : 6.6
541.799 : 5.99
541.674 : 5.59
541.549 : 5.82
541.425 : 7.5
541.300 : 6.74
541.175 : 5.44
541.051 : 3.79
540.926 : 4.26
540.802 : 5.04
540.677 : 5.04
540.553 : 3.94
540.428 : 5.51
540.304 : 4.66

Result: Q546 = 0.17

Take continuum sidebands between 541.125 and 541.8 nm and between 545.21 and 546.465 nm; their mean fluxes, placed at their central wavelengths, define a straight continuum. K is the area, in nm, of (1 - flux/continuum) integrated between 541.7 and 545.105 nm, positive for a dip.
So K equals 0.30 nm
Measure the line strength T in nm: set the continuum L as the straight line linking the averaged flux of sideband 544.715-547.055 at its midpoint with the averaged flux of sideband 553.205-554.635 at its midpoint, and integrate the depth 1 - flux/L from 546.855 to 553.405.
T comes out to 0.13 nm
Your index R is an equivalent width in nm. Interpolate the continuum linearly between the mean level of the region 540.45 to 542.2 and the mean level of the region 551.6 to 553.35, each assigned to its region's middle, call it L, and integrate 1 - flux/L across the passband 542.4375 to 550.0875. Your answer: 0.32 nm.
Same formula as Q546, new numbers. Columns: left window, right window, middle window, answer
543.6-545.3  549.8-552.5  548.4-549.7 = 0.040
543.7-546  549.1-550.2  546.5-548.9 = -0.154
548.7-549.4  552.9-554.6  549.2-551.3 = -0.068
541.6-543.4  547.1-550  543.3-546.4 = 0.216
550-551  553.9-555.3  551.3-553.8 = -0.081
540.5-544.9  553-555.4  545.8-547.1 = 0.039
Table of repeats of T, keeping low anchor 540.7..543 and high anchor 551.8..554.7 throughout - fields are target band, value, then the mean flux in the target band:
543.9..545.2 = 0.109 nm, 5.15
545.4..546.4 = 0.055 nm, 5.32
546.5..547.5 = 0.022 nm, 5.5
